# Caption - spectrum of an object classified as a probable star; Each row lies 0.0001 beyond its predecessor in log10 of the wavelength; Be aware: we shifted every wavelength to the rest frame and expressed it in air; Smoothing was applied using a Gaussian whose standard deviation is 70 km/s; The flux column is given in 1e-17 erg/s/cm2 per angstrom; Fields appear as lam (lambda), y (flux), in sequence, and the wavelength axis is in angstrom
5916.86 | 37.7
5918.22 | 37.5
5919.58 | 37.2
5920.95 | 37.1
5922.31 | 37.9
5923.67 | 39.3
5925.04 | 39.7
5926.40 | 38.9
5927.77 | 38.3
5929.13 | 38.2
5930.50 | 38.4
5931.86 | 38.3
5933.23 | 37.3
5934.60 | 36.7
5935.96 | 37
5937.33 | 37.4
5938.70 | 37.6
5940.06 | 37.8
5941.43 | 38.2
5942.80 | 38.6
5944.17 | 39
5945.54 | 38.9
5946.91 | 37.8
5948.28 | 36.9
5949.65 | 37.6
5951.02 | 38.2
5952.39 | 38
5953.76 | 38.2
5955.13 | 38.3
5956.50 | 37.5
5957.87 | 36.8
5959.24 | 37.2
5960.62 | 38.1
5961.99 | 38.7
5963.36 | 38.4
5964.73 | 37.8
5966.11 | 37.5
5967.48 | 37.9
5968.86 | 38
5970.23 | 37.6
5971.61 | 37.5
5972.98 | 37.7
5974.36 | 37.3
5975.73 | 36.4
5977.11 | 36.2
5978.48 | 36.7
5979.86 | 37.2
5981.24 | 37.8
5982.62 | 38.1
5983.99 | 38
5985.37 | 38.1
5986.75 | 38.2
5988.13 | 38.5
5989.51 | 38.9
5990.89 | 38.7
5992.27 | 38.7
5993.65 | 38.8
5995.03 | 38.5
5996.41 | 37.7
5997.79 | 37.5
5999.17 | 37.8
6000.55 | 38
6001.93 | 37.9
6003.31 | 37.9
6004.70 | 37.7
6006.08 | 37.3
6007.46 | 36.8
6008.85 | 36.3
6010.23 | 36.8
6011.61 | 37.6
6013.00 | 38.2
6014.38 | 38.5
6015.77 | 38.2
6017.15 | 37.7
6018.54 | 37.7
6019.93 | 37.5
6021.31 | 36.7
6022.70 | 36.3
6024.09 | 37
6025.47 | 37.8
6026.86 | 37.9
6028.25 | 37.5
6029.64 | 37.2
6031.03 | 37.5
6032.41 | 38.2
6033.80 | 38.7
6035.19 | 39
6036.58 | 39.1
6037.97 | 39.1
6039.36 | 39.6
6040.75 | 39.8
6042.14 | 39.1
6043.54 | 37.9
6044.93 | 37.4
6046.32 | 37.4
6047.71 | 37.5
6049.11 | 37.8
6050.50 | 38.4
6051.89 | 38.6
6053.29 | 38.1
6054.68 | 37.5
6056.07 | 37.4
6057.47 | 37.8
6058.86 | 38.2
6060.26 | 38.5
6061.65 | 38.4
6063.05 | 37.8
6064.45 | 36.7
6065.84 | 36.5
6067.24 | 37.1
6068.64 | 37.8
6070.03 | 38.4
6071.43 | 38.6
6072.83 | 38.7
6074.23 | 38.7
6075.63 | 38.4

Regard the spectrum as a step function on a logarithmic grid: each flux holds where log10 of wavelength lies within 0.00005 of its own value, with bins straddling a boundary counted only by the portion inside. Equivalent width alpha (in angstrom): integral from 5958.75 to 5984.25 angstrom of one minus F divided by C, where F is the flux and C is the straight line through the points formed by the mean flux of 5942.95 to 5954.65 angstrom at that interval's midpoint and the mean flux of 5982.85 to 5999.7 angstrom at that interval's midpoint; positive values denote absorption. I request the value 0.4 angstrom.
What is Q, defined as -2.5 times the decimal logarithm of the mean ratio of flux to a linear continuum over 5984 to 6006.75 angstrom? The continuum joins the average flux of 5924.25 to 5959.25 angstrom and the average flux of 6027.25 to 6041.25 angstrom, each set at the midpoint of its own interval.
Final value 0.01 mag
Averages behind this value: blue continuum 38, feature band 38.1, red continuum 38.5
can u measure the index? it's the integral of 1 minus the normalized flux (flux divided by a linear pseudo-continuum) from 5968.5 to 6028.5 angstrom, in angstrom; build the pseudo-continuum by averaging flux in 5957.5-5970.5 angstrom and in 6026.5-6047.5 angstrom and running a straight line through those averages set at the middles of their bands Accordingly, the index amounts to 0.65 angstrom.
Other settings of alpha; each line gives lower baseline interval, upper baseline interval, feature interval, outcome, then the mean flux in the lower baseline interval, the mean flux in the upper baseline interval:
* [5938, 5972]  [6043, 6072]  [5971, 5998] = 0.0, 37.9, 37.8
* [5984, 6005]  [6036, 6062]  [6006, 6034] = 0.6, 38.2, 38.3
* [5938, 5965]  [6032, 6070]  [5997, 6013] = 0.3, 38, 38.1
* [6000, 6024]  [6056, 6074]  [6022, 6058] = -0.4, 37.5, 37.9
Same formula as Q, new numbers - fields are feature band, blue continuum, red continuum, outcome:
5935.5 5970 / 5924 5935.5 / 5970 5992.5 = 0.00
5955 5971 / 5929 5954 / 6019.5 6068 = 0.00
